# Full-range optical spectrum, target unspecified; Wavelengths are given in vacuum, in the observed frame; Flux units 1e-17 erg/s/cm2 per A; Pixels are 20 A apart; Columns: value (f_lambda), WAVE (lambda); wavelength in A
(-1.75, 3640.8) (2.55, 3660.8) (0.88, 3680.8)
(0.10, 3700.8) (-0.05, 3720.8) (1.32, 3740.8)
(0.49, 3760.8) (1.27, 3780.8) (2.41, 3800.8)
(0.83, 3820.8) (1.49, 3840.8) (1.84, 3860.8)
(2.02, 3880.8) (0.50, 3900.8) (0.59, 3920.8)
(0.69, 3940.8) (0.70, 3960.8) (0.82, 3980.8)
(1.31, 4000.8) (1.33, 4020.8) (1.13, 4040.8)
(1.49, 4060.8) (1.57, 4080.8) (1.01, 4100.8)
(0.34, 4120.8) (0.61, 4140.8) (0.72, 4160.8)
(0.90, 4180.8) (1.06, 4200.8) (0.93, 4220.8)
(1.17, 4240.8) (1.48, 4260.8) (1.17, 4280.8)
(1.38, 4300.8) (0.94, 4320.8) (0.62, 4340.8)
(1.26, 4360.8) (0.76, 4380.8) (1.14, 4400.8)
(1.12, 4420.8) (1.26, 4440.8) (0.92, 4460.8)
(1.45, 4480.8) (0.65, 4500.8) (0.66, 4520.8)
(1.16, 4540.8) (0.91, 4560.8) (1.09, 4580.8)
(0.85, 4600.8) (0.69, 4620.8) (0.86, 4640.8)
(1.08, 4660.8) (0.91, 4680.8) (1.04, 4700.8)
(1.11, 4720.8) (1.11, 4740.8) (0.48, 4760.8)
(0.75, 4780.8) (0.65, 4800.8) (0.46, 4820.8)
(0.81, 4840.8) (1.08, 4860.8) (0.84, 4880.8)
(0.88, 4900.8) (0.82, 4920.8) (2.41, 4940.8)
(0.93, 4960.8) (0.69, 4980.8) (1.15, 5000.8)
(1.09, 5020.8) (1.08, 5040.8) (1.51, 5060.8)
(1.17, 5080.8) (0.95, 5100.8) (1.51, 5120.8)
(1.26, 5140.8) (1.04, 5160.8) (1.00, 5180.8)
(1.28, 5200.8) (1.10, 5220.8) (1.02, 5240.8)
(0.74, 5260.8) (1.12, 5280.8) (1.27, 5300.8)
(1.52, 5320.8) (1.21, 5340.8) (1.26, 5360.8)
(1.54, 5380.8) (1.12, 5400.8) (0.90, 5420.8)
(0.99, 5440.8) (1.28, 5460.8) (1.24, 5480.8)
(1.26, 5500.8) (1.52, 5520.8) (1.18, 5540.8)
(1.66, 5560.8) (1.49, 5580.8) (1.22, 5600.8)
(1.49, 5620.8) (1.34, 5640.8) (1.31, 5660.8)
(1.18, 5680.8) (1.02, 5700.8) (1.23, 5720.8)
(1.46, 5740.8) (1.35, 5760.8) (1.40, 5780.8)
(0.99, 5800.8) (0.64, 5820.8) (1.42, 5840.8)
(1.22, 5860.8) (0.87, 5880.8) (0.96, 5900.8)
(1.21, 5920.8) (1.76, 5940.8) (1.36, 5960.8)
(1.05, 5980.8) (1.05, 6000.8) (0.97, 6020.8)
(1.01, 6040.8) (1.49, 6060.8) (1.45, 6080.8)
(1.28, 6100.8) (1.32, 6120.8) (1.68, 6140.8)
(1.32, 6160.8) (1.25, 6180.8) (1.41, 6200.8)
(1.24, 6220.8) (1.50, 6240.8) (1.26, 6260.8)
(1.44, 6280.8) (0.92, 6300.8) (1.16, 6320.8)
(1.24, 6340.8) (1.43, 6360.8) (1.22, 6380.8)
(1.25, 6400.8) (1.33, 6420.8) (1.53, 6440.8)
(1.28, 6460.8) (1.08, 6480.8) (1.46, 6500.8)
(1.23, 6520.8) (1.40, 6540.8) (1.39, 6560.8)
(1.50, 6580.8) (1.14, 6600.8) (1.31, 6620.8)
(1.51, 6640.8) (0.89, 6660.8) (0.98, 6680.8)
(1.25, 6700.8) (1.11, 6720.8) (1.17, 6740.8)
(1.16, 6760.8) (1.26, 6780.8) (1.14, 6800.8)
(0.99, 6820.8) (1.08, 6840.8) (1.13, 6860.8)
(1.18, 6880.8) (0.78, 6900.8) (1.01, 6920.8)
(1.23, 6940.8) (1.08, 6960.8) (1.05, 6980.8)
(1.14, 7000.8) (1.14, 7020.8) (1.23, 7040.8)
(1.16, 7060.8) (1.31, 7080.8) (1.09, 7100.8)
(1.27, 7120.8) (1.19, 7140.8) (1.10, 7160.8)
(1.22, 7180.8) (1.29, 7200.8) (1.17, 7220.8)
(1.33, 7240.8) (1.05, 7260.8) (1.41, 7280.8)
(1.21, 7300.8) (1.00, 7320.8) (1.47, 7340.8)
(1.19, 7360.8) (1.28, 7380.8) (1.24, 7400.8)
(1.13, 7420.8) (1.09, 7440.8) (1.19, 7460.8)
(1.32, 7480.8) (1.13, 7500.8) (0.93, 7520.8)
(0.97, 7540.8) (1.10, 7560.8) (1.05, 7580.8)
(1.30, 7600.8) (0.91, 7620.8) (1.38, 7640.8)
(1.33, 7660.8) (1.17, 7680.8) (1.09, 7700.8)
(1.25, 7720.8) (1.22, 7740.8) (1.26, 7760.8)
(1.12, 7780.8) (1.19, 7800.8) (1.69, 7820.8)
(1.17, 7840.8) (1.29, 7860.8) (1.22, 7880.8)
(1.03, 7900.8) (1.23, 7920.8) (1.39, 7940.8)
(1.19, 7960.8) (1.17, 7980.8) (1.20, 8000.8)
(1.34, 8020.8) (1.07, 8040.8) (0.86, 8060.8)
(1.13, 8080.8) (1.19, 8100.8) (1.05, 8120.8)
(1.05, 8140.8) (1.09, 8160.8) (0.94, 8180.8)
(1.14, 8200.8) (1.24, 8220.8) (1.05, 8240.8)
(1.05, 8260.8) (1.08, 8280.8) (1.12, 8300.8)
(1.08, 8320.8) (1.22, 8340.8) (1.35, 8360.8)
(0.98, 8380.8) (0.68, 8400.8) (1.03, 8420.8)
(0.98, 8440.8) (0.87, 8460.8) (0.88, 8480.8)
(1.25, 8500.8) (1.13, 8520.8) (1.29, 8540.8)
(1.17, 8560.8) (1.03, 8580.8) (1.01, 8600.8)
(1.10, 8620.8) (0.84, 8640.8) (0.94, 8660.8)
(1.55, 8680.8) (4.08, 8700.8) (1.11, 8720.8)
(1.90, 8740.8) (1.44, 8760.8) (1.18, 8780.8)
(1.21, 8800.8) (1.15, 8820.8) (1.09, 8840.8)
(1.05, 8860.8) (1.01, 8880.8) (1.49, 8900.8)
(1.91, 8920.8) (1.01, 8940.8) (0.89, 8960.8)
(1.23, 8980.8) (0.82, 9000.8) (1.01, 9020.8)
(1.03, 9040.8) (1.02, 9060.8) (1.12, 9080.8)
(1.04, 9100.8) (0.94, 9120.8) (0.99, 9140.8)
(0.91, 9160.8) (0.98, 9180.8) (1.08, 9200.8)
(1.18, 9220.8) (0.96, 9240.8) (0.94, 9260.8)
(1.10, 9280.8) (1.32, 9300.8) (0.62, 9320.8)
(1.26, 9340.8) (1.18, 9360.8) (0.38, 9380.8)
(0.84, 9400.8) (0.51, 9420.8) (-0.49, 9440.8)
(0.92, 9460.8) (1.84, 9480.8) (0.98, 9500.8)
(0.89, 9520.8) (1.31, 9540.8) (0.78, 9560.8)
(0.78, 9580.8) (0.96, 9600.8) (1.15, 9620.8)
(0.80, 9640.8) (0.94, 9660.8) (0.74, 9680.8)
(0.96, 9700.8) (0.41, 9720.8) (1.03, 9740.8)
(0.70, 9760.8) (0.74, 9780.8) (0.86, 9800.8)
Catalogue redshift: 0.33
